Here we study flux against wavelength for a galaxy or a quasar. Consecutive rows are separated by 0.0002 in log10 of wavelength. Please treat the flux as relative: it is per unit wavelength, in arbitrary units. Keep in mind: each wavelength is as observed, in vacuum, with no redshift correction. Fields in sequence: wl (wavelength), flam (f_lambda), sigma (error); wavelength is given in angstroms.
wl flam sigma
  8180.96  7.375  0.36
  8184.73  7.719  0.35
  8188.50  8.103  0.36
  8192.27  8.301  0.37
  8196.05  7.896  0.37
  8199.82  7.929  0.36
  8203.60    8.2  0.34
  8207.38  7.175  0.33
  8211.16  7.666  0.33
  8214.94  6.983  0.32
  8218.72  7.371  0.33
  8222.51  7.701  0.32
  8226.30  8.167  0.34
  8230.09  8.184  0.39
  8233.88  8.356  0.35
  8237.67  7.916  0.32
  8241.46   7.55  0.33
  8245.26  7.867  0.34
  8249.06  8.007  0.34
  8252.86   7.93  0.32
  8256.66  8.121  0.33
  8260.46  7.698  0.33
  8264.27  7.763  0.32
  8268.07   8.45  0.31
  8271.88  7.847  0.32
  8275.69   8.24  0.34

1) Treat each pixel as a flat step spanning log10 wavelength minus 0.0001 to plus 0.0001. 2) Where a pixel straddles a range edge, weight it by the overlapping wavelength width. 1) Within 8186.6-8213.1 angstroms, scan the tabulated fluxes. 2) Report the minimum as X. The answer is 7.175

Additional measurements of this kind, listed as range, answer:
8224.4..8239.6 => 7.916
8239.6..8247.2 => 7.55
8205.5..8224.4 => 6.983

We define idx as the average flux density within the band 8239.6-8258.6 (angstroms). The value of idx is 7.89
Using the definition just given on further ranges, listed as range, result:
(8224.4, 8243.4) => 8.03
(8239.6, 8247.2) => 7.7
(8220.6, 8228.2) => 7.93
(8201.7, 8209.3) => 7.68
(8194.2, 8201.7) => 7.92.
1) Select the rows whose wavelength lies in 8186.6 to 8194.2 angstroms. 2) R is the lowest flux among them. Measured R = 8.103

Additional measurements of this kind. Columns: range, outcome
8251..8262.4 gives 7.698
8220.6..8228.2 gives 7.701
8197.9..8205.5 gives 7.929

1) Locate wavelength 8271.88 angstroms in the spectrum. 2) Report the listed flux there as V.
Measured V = 7.847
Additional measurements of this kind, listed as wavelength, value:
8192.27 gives 8.301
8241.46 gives 7.55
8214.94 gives 6.983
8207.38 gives 7.175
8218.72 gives 7.371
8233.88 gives 8.356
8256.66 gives 8.121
